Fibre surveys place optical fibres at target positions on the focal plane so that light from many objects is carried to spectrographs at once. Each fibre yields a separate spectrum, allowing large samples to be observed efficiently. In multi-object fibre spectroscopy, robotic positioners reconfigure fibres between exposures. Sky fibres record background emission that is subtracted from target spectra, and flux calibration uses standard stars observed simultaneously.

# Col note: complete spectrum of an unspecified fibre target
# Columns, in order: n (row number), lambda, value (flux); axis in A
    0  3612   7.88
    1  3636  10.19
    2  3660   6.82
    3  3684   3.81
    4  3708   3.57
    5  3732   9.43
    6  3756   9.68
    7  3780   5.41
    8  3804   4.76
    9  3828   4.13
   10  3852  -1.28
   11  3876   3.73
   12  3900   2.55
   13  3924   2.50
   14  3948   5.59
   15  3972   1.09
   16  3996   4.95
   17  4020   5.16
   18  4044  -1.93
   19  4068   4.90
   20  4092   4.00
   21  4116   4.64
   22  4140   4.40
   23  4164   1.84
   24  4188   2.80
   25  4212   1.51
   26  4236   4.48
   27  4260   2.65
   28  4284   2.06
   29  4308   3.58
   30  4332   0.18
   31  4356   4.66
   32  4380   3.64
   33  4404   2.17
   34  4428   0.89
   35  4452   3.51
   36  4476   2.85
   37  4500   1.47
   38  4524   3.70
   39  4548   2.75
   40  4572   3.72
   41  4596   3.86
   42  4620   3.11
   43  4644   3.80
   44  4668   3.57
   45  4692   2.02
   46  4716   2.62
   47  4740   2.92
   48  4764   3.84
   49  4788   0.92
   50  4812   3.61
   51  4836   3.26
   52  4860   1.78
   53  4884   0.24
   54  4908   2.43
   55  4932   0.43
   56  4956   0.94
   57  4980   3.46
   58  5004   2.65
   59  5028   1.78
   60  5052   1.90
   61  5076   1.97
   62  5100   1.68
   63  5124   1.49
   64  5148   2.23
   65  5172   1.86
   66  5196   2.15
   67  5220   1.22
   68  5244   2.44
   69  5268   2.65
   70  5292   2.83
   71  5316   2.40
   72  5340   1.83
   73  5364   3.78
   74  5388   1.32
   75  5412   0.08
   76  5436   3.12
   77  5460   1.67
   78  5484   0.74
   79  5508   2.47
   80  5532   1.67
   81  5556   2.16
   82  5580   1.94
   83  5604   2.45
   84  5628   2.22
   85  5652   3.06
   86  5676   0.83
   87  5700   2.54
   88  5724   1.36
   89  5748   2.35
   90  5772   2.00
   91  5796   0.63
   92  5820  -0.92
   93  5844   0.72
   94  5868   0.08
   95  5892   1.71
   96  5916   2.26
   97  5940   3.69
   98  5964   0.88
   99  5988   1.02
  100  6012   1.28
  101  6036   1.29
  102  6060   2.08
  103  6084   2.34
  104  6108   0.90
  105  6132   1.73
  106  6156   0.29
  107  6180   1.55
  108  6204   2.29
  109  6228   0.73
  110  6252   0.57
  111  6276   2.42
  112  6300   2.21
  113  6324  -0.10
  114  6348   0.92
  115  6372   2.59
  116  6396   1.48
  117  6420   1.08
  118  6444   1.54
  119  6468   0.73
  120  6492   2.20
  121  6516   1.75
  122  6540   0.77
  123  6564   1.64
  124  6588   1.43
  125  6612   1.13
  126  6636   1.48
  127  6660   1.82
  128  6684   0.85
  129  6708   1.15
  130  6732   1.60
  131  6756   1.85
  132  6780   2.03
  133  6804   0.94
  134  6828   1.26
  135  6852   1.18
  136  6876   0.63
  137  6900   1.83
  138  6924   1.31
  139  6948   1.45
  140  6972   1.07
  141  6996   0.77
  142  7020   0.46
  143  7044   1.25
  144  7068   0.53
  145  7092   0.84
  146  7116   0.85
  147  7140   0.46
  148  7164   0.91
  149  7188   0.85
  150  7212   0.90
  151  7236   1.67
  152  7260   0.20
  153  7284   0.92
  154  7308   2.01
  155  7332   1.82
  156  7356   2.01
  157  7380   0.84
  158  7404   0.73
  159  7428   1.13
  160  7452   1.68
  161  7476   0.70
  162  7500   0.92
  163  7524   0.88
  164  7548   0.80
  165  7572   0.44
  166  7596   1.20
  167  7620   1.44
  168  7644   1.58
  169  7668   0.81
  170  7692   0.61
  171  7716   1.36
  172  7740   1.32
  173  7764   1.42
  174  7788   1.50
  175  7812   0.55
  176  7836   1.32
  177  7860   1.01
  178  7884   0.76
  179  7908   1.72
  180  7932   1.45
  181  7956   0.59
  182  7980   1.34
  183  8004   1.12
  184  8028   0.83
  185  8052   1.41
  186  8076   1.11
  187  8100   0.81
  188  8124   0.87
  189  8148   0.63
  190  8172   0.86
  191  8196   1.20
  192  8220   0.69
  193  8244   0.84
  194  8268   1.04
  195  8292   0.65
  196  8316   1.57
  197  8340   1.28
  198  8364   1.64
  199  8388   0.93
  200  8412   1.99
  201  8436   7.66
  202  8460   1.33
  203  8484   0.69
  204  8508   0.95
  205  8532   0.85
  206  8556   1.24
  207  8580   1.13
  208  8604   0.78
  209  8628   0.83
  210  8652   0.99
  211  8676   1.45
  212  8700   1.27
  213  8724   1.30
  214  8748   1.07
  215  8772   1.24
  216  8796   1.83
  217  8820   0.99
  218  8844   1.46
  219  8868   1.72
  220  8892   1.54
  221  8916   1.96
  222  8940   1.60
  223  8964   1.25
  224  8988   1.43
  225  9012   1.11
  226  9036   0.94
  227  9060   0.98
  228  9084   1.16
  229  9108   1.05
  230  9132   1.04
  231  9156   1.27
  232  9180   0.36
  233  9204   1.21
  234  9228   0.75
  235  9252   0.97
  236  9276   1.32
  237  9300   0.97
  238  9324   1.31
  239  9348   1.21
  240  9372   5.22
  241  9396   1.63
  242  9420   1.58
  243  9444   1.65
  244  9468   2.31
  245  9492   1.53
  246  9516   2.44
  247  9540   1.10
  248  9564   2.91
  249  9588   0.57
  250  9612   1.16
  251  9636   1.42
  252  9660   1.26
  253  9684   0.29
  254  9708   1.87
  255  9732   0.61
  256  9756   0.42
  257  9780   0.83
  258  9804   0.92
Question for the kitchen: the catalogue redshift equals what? 1.26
